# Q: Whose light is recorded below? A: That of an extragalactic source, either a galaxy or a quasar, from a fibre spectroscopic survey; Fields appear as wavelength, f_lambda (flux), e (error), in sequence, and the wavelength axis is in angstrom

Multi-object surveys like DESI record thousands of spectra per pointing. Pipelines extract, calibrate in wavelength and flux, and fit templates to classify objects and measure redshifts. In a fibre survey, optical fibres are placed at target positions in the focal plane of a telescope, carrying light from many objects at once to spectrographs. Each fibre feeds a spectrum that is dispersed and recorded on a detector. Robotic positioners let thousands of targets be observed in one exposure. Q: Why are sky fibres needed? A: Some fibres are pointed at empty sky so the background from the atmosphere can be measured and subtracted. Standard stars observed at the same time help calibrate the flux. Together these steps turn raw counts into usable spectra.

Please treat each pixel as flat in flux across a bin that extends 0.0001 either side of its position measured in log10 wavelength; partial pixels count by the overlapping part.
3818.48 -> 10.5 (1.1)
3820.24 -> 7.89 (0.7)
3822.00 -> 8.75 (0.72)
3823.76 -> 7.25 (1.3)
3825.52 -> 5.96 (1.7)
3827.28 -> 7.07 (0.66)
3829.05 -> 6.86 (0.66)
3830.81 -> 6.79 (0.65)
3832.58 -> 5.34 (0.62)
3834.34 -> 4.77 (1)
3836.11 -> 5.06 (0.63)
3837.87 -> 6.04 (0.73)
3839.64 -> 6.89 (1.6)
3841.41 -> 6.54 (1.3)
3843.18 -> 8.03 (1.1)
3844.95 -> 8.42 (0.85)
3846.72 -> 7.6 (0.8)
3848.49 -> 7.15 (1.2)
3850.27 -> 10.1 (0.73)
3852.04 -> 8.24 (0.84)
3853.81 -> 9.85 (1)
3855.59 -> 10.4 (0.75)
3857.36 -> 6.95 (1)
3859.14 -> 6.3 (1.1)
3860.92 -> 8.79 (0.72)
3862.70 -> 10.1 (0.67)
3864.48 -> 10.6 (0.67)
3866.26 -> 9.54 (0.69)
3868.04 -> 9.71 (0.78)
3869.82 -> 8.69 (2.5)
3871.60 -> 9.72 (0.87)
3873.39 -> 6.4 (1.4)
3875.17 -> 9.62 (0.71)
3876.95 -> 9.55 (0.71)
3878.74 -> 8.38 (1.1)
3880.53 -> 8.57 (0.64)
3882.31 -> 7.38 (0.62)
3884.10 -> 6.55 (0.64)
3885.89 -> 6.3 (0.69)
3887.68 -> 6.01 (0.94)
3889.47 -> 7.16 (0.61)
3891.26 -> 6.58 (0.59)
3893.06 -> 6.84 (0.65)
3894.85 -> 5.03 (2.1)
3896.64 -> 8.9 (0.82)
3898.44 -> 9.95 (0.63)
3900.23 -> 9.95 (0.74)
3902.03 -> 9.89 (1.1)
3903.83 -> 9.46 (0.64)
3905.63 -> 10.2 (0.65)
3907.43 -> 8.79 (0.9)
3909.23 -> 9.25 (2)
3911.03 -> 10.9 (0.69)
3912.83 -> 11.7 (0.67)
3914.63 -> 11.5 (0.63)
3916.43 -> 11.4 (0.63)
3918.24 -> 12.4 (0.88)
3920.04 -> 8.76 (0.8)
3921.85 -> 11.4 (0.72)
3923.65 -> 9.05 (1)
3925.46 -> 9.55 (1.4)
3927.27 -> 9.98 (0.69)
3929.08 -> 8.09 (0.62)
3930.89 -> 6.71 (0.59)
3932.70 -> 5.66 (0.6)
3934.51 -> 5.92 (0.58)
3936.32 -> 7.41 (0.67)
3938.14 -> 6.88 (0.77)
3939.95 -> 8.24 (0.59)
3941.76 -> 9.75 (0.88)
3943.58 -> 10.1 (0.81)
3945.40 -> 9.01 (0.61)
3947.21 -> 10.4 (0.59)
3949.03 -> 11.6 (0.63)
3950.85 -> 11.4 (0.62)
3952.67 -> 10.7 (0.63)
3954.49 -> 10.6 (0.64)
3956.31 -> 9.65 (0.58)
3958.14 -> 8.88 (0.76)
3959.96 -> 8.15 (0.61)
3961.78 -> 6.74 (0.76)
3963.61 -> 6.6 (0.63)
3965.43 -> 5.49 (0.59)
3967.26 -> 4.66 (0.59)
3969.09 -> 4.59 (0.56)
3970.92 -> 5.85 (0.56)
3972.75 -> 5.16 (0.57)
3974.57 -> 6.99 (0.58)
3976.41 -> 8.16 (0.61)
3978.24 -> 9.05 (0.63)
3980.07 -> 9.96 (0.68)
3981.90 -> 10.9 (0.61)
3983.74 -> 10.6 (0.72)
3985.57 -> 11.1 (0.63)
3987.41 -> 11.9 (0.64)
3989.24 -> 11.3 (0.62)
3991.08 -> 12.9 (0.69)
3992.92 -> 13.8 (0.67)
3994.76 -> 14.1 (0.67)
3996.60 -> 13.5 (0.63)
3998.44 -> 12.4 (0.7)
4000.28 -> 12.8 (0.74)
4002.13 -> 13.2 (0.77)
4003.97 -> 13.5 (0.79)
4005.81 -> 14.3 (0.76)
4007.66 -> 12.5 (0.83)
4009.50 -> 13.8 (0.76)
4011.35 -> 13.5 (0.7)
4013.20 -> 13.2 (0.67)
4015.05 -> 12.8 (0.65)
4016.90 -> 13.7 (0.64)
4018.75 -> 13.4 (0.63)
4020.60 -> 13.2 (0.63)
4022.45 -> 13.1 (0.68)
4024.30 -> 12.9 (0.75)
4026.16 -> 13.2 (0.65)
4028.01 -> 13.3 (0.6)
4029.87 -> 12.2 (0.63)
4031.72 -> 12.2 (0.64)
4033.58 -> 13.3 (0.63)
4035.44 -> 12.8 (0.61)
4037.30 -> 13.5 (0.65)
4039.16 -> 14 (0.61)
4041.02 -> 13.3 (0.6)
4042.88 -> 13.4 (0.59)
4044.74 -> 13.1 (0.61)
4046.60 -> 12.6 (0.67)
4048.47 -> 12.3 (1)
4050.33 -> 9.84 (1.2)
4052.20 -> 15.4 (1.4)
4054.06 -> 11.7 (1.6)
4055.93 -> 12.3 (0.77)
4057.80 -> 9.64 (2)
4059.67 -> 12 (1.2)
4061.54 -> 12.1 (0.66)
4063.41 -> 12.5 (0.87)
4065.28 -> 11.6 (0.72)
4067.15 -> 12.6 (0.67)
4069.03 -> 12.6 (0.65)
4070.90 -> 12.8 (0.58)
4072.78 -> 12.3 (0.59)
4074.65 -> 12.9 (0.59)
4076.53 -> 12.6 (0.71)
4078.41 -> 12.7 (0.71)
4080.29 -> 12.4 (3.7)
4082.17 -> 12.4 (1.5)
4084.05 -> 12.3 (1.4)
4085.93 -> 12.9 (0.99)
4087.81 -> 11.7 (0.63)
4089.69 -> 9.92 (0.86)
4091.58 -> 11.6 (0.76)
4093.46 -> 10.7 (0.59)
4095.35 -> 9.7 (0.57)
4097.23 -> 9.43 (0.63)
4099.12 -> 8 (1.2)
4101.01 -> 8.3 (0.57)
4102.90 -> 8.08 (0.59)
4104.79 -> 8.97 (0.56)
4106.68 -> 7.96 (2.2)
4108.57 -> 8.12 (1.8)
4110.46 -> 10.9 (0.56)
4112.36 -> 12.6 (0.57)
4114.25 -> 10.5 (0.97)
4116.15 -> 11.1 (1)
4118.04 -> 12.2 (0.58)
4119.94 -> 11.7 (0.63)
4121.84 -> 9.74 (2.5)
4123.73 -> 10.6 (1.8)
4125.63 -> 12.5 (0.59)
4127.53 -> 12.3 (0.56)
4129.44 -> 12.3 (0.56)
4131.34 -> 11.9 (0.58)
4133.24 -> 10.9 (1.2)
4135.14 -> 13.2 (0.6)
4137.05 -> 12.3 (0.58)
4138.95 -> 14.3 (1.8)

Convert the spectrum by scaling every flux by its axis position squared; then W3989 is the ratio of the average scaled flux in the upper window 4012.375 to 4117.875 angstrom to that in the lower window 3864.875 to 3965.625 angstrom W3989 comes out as 1.44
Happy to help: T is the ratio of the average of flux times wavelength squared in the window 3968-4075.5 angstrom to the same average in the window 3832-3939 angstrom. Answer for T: 1.5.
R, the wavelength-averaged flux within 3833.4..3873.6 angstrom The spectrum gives 8.11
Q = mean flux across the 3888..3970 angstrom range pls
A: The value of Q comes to 8.78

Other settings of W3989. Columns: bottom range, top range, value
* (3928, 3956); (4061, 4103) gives 1.38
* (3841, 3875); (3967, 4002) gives 1.26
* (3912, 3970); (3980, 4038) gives 1.50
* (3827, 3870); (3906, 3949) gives 1.24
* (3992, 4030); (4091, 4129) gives 0.81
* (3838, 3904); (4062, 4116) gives 1.50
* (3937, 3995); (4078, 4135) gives 1.27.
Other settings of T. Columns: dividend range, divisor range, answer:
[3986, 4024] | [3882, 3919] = 1.56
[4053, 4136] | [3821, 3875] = 1.63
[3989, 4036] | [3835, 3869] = 1.74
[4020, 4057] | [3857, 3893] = 1.72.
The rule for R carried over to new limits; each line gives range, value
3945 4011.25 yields 10.2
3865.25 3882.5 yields 8.83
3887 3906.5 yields 8.2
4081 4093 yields 11.8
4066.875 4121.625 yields 11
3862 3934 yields 8.89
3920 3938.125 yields 8.16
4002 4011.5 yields 13.5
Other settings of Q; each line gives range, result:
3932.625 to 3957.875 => 9.2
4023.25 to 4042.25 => 13.1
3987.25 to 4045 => 13.1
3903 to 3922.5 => 10.5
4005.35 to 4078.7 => 12.8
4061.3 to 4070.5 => 12.3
